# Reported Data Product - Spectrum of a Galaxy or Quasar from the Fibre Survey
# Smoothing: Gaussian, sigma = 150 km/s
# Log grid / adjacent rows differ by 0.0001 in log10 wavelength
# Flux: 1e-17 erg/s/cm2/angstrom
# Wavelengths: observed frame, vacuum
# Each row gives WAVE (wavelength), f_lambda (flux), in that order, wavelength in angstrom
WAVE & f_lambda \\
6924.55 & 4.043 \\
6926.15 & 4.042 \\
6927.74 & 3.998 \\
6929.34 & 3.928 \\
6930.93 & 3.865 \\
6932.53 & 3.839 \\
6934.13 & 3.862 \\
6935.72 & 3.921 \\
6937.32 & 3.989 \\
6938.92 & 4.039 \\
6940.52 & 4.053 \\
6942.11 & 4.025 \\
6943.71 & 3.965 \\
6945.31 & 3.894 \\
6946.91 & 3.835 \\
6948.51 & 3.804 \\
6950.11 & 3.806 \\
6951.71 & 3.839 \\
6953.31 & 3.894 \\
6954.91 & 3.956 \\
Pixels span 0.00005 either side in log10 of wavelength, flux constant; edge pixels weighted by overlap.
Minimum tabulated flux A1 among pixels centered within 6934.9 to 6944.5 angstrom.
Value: 3.921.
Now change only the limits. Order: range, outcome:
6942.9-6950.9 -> 3.804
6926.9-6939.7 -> 3.839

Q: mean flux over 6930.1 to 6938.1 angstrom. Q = 3.9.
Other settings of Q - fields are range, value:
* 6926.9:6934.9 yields 3.9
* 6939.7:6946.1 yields 3.99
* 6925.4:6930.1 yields 3.99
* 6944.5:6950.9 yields 3.83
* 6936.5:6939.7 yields 4.01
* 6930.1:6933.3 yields 3.86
